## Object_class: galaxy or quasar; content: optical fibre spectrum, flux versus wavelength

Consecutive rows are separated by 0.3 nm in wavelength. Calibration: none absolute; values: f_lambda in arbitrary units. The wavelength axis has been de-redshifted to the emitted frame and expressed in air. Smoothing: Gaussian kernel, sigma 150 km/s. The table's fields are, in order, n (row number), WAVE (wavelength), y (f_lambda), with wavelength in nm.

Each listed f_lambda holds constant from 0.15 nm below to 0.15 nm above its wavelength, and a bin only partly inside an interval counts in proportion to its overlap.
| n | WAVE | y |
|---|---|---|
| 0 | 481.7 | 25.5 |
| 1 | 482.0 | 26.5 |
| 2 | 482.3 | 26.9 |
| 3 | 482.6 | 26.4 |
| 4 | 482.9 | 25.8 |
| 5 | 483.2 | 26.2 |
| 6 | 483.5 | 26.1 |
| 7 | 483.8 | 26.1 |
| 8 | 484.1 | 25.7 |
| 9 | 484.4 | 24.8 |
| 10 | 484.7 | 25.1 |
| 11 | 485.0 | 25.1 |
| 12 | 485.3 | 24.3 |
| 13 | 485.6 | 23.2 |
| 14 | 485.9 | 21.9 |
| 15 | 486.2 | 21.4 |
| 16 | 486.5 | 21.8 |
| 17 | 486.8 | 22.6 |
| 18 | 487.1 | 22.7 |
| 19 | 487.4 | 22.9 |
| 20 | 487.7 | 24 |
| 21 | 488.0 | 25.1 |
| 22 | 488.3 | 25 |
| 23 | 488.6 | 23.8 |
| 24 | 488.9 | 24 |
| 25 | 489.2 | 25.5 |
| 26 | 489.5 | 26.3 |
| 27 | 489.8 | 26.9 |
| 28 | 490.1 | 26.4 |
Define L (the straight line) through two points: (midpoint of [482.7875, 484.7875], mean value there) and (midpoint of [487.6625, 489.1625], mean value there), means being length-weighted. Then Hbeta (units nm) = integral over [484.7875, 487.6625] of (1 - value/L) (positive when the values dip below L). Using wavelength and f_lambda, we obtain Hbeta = 0.24 nm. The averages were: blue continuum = 25.7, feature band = 23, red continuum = 24.5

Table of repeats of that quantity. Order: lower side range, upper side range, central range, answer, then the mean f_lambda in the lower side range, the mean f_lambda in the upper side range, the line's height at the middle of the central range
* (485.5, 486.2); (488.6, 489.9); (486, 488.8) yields 0.05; 22.3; 25.4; 23.7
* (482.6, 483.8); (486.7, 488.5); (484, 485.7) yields 0.03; 26.1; 23.8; 25.2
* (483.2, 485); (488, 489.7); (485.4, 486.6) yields 0.15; 25.6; 25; 25.3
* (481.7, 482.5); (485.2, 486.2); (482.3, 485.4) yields -0.12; 26.5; 22.8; 24.7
